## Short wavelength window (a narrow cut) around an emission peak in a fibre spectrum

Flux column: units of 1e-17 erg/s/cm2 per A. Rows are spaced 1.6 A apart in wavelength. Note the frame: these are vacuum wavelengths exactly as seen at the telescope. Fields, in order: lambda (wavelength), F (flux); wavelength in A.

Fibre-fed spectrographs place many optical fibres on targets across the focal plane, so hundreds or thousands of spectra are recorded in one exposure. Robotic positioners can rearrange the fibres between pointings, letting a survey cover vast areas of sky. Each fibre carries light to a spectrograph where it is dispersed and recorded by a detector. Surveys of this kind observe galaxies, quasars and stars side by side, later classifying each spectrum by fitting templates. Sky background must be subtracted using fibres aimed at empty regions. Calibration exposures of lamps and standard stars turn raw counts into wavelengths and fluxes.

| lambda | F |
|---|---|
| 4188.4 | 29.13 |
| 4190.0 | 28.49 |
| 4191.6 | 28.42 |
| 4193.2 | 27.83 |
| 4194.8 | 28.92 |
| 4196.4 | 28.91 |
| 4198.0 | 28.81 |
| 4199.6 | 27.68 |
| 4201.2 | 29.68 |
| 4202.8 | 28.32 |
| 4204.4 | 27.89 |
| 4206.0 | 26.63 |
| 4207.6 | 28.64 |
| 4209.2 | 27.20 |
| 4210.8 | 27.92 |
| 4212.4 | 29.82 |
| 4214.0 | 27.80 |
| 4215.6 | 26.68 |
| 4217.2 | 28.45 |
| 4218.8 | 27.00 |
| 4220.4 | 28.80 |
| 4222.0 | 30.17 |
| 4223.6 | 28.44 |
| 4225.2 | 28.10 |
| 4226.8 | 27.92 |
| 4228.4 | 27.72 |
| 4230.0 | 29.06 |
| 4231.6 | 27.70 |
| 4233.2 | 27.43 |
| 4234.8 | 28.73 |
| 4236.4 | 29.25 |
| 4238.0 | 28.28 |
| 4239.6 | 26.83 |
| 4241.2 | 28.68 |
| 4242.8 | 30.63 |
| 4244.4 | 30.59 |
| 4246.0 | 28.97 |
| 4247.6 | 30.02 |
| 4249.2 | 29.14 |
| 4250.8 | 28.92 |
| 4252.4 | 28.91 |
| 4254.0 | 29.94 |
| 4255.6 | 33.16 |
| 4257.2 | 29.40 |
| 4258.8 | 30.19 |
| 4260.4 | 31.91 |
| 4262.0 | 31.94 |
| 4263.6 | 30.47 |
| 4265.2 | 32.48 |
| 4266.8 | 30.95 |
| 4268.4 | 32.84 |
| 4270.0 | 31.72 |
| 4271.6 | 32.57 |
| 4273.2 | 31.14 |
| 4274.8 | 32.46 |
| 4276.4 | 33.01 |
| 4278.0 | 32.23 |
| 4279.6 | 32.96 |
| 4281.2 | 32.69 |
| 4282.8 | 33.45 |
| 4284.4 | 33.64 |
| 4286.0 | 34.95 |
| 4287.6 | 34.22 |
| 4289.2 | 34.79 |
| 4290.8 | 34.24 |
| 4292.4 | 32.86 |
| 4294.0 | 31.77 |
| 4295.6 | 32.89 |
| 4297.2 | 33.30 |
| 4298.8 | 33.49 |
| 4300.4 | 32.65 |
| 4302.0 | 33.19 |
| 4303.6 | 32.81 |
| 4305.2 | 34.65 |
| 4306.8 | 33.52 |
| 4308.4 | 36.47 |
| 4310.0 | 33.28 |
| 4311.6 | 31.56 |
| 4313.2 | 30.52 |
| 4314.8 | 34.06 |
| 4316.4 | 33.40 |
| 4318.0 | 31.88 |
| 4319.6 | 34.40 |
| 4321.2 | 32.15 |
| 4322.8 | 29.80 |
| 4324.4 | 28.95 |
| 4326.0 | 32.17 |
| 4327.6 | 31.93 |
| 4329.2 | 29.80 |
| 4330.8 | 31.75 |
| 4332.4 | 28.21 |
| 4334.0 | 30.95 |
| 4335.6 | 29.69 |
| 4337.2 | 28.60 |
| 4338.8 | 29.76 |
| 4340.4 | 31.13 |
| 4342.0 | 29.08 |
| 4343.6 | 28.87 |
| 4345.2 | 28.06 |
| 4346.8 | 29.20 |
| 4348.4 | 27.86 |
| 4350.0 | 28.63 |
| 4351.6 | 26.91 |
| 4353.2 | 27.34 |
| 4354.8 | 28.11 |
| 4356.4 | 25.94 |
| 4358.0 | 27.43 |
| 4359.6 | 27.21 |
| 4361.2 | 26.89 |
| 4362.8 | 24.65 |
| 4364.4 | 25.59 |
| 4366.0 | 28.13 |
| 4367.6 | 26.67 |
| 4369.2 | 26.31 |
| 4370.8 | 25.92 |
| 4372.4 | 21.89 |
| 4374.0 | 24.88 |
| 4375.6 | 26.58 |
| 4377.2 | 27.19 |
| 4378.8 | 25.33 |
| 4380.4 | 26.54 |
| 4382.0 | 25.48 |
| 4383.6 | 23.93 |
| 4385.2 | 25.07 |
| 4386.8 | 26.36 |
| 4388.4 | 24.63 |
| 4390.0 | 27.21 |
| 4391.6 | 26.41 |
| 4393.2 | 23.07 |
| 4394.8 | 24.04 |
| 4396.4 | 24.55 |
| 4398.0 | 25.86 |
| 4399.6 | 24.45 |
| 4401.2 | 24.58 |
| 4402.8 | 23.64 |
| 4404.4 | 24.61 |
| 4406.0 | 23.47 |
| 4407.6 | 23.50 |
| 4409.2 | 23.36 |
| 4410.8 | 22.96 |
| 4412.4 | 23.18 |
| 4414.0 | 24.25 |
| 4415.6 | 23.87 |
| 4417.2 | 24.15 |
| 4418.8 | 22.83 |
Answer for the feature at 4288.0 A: C III]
